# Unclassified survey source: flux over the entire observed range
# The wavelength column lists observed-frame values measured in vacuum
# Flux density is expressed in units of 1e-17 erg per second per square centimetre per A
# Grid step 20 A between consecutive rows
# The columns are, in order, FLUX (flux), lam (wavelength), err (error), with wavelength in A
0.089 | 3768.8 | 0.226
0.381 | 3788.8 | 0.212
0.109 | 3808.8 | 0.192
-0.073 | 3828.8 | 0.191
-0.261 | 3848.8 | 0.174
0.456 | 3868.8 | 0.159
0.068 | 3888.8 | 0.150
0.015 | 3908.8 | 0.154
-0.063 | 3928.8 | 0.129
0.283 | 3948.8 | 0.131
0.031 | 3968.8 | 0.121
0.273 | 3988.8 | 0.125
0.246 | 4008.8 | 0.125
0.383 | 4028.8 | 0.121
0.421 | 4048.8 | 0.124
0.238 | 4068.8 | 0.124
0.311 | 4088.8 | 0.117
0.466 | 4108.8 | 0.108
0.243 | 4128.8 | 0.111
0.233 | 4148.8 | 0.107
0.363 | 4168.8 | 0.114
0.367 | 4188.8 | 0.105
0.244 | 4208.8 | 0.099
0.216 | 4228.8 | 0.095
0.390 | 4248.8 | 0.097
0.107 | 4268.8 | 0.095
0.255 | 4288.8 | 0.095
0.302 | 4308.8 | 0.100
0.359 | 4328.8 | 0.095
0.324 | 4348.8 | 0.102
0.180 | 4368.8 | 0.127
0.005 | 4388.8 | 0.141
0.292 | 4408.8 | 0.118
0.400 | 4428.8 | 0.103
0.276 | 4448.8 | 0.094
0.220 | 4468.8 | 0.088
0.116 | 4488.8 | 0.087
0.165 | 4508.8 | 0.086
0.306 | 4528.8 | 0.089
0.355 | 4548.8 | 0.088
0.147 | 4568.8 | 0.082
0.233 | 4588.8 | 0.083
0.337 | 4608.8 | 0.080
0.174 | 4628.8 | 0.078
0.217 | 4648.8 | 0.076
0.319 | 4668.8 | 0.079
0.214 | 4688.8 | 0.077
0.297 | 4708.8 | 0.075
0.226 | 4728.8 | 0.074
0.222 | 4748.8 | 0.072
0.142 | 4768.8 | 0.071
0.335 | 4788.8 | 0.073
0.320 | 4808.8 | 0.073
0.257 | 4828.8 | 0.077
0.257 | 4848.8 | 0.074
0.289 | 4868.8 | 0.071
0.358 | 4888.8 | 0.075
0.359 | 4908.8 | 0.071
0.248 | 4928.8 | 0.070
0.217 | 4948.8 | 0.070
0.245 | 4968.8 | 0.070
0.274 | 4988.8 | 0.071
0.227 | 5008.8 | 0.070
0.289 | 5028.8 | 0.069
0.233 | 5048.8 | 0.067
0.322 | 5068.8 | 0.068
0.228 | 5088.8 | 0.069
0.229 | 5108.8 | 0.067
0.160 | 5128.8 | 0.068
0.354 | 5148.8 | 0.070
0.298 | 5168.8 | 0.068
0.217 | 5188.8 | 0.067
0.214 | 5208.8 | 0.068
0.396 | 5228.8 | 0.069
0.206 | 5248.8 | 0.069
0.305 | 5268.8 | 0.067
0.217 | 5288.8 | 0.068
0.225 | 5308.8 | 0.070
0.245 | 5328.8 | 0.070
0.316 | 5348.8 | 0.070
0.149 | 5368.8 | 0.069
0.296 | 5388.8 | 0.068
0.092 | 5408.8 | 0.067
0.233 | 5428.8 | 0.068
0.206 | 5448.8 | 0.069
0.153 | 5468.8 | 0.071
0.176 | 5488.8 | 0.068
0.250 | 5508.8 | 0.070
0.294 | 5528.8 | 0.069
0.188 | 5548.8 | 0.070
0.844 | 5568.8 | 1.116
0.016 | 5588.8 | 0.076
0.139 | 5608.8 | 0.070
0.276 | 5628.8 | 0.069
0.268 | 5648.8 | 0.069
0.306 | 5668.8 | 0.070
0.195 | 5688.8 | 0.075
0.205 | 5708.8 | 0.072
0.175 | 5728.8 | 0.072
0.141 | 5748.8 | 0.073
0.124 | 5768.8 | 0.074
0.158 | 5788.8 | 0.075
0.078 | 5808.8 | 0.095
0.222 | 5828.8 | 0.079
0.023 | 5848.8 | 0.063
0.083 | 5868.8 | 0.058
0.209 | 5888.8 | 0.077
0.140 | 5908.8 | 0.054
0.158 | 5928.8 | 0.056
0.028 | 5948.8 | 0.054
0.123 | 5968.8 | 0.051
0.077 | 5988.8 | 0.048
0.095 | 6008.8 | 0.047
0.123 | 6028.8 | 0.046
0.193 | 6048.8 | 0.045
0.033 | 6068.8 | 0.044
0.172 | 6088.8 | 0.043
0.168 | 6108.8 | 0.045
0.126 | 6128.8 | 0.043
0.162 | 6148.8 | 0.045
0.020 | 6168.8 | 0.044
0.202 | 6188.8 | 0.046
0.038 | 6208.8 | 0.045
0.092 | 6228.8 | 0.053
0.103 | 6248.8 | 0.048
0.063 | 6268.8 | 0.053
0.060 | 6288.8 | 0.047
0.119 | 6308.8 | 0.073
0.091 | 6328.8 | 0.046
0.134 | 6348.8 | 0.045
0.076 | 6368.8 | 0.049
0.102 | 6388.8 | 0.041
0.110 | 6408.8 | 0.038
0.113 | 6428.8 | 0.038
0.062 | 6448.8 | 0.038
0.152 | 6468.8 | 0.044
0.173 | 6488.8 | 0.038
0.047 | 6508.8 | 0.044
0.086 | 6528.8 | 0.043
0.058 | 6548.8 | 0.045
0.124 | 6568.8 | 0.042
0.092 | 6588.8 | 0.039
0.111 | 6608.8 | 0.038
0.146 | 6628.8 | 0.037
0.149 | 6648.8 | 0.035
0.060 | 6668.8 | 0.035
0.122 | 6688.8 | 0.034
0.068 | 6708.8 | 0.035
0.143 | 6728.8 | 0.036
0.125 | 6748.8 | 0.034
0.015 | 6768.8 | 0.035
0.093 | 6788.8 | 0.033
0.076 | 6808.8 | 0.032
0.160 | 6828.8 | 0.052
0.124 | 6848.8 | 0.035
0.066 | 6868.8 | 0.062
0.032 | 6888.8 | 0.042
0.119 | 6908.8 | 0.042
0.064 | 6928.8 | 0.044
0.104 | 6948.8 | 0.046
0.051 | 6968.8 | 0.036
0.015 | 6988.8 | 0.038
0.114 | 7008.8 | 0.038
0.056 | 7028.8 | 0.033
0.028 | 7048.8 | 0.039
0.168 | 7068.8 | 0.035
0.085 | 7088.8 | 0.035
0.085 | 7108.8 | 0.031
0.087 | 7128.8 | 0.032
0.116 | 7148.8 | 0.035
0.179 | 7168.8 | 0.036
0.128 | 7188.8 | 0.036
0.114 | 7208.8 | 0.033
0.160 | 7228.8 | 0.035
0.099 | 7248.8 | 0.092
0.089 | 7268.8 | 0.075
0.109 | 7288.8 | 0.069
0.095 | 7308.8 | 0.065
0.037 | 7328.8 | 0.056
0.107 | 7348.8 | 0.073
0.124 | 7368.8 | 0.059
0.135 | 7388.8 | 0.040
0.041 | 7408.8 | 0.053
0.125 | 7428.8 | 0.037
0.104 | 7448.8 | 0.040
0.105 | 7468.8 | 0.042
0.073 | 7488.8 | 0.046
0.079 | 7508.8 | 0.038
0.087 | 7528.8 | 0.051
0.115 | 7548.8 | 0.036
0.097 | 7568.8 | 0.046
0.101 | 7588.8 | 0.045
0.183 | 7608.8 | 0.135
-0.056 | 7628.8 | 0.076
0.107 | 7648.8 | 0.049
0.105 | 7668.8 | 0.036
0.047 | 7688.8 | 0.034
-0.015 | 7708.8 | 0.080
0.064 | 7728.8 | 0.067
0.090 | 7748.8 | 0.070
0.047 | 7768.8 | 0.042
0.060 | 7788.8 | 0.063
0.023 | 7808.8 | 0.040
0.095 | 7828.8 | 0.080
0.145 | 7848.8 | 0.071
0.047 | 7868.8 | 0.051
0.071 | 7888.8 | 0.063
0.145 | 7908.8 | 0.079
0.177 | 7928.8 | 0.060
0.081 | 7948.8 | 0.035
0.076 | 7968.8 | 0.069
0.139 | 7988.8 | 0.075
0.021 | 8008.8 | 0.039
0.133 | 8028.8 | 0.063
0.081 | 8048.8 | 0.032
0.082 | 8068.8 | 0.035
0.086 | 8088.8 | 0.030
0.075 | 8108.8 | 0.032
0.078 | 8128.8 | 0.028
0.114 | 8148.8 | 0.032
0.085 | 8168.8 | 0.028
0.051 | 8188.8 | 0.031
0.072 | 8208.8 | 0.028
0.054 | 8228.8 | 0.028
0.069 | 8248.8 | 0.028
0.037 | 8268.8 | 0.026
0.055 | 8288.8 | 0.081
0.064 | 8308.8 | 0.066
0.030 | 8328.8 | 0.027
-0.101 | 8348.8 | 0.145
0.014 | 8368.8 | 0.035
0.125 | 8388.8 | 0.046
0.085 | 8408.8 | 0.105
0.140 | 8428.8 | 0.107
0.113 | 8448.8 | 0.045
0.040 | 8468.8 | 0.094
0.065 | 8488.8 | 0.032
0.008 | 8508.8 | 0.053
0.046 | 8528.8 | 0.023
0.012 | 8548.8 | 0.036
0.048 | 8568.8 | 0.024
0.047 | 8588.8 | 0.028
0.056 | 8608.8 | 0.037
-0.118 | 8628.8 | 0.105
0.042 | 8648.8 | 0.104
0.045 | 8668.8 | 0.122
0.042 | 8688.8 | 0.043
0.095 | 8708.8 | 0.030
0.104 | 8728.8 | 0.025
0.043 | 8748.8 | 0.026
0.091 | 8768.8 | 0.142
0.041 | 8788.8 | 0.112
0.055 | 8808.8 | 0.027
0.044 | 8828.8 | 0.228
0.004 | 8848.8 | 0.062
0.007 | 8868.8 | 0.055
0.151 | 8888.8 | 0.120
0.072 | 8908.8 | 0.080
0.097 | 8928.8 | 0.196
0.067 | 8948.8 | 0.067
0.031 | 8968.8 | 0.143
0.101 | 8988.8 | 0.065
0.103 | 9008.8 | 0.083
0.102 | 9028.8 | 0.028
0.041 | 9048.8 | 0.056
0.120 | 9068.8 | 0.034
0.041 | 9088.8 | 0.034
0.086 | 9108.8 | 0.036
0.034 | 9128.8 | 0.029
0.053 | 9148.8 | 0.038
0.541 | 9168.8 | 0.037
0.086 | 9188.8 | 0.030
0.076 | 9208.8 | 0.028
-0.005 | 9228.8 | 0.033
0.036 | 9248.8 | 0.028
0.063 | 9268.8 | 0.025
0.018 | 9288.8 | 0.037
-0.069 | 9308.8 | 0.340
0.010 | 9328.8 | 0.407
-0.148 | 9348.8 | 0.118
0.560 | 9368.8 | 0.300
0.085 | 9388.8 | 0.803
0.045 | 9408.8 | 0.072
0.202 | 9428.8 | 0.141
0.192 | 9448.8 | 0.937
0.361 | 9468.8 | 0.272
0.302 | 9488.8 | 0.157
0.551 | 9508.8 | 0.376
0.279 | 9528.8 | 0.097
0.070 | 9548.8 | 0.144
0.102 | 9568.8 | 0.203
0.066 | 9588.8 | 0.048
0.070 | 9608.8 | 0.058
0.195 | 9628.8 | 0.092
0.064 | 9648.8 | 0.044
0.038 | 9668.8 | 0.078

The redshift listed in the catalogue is 1.46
